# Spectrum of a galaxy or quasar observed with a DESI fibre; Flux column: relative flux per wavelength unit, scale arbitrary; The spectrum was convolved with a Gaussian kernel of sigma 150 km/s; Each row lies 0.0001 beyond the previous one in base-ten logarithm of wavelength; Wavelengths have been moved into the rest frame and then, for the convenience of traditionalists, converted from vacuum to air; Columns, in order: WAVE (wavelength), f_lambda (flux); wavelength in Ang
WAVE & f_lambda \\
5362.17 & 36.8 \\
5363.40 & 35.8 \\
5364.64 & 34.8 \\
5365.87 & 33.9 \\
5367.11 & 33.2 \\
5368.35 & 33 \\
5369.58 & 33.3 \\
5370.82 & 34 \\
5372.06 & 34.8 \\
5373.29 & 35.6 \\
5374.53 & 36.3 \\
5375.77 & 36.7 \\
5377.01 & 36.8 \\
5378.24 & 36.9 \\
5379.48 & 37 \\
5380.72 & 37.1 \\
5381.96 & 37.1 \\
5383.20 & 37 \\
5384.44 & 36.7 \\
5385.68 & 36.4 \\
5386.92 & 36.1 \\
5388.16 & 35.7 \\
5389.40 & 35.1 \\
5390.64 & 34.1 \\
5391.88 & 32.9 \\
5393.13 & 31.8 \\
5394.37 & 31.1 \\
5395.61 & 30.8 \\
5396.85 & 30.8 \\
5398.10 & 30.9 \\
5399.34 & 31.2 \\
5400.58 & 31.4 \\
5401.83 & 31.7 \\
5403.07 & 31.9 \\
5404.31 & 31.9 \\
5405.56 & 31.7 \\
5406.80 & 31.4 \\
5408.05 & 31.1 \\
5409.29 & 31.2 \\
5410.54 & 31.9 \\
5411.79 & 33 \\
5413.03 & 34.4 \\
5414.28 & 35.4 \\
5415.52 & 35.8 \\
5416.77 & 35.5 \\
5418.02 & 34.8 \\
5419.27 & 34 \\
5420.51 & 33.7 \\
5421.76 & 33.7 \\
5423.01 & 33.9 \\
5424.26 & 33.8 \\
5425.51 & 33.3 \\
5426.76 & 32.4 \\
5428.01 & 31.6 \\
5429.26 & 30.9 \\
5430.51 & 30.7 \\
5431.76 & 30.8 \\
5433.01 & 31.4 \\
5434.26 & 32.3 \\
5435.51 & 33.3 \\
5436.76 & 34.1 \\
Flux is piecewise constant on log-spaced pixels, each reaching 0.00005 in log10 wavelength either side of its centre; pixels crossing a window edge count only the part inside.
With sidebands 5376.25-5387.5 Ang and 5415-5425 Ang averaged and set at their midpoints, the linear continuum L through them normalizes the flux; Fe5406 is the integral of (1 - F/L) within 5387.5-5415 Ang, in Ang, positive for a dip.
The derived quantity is 2.5 Ang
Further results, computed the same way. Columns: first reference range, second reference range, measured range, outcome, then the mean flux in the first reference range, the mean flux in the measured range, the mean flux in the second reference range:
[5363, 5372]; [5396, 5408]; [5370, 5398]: -1.9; 34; 34.9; 31.4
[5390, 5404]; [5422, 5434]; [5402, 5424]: -0.9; 31.7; 33.2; 32.1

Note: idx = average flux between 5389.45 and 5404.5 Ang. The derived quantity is 31.8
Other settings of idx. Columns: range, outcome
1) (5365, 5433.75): 33.6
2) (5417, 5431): 33.1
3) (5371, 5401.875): 34.5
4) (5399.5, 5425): 33.1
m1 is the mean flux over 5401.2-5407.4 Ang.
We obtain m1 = 31.7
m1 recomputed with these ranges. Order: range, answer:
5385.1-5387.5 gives 36.3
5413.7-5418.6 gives 35.4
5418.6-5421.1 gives 33.9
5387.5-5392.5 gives 34.5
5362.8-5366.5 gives 34.8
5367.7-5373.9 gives 34.1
